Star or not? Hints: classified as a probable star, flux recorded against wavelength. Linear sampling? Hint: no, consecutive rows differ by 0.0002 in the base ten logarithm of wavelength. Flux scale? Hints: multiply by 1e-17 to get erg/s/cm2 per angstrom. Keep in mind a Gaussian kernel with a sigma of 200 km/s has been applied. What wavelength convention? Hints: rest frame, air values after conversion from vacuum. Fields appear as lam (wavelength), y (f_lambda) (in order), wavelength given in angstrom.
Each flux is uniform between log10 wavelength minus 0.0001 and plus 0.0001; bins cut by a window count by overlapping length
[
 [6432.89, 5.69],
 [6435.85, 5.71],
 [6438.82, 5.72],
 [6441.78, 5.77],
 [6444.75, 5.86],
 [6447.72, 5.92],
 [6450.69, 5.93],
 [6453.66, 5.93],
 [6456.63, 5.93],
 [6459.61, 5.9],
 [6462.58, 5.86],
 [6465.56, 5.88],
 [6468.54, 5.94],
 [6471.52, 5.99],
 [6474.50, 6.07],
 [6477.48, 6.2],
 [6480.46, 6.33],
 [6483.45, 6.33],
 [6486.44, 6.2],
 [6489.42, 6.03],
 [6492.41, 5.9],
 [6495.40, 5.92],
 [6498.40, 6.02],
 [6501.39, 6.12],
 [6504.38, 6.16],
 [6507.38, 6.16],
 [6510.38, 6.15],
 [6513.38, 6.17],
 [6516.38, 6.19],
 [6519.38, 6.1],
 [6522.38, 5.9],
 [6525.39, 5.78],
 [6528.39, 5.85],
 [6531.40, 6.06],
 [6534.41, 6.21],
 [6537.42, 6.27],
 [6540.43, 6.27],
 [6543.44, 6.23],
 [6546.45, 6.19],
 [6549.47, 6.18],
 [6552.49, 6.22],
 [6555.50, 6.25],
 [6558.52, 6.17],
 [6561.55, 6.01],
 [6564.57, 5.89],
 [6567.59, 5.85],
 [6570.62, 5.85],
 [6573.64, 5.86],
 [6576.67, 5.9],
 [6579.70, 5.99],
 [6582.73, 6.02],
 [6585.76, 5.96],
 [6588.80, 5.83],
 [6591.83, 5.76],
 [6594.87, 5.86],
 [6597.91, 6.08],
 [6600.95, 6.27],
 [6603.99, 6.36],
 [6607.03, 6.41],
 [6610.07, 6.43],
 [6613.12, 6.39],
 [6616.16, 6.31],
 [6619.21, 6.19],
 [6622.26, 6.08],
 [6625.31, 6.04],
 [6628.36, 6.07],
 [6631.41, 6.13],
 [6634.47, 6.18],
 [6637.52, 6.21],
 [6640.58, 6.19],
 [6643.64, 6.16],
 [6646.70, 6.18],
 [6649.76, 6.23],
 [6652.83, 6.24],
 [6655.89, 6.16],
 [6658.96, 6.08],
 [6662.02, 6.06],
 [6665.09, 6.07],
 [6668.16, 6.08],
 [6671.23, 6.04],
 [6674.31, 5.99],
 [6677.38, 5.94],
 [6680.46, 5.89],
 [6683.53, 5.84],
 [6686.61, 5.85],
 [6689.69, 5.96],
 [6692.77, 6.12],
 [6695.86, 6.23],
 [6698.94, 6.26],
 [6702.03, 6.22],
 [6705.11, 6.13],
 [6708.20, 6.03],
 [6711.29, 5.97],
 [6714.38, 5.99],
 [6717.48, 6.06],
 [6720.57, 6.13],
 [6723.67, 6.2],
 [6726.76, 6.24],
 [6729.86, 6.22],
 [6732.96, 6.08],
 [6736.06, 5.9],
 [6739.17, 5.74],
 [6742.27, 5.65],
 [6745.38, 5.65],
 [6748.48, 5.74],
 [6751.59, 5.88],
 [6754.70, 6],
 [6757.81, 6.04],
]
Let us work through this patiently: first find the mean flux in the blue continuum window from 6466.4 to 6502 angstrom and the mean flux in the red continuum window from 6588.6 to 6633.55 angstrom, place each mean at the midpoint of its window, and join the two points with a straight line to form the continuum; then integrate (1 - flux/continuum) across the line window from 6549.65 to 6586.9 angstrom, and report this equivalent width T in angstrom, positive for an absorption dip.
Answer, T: 0.8 angstrom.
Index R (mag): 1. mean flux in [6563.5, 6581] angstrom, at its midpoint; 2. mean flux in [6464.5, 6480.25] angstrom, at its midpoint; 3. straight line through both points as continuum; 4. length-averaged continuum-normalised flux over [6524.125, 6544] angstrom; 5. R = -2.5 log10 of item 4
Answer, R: -0.03 mag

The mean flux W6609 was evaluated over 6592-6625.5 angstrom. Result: 6.21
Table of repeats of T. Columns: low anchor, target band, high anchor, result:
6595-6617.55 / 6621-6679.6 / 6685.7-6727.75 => 0.9 angstrom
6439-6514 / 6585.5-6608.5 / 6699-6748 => -0.2 angstrom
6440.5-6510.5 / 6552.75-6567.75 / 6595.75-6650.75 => 0.2 angstrom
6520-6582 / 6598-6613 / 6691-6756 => -0.8 angstrom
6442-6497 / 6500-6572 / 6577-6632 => -0.4 angstrom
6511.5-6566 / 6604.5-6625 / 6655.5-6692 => -0.8 angstrom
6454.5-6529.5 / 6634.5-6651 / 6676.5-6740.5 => -0.4 angstrom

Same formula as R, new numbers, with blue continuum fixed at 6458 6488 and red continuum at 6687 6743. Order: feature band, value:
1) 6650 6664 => -0.01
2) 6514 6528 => 0.01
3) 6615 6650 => -0.02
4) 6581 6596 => 0.03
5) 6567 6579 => 0.04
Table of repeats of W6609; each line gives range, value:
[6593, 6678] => 6.16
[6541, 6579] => 6.05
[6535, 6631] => 6.1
